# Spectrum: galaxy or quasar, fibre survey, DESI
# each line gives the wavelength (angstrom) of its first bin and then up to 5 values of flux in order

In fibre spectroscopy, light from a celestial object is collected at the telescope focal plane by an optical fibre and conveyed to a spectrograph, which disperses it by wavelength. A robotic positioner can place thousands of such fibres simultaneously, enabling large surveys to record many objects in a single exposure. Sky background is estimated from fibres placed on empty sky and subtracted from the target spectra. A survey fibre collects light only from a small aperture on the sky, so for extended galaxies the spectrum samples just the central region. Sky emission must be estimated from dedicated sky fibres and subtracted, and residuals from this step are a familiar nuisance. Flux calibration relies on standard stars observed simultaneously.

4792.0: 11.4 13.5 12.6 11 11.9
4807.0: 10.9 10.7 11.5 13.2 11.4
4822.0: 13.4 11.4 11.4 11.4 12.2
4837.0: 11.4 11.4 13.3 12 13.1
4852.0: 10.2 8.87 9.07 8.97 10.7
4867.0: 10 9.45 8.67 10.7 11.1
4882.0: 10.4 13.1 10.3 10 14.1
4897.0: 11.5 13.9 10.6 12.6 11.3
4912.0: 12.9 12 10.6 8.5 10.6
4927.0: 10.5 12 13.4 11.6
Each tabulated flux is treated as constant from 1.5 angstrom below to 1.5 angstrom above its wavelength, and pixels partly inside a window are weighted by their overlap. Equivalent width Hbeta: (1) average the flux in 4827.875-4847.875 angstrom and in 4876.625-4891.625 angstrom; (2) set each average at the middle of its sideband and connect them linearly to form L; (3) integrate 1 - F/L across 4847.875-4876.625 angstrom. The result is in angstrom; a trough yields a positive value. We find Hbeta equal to 3.9 angstrom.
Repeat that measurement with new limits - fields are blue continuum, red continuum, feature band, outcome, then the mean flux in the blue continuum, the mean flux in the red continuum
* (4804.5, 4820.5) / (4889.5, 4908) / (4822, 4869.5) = 2.8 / 11.6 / 12.1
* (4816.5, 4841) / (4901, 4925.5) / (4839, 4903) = 2.9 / 11.8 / 11.2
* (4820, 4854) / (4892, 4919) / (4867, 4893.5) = 3.2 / 11.9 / 12.2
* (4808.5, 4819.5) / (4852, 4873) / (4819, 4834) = -1.0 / 11.7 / 9.5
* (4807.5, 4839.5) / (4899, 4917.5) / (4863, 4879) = 2.6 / 11.8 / 12.1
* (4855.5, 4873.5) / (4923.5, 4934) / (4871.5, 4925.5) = -3.4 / 9.49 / 11.6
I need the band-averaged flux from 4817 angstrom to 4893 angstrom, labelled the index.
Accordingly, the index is 11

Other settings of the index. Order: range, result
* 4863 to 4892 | 10.4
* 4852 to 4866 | 9.51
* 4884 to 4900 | 12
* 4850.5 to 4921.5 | 10.8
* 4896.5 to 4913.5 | 12.2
